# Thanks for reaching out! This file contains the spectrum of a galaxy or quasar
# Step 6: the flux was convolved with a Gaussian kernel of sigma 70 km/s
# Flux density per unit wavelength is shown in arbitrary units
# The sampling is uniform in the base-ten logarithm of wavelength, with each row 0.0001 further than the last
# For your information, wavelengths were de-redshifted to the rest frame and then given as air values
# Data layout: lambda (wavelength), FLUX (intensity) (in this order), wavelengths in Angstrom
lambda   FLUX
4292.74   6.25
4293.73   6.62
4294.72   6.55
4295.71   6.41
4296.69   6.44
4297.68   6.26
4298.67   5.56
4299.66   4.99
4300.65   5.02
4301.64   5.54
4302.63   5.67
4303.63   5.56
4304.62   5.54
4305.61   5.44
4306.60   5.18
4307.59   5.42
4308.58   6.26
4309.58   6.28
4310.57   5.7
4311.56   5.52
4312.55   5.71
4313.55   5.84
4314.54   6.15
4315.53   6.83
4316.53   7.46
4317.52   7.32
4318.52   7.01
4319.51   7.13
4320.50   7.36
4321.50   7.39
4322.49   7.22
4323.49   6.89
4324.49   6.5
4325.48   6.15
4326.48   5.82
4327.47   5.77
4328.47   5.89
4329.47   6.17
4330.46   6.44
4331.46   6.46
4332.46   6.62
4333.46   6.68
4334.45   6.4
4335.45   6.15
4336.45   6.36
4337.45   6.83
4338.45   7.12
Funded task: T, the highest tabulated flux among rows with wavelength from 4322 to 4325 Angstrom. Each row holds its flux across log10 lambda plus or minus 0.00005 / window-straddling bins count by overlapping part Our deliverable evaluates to 7.22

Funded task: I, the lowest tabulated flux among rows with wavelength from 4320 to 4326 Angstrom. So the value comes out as 6.15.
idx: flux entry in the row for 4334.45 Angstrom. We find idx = 6.4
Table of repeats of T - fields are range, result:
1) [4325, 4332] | 6.46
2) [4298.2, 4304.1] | 5.67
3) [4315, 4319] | 7.46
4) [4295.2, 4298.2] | 6.44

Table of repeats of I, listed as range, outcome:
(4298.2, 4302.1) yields 4.99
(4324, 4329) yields 5.77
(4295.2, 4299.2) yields 5.56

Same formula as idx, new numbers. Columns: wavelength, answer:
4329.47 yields 6.17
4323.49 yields 6.89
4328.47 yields 5.89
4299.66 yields 4.99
